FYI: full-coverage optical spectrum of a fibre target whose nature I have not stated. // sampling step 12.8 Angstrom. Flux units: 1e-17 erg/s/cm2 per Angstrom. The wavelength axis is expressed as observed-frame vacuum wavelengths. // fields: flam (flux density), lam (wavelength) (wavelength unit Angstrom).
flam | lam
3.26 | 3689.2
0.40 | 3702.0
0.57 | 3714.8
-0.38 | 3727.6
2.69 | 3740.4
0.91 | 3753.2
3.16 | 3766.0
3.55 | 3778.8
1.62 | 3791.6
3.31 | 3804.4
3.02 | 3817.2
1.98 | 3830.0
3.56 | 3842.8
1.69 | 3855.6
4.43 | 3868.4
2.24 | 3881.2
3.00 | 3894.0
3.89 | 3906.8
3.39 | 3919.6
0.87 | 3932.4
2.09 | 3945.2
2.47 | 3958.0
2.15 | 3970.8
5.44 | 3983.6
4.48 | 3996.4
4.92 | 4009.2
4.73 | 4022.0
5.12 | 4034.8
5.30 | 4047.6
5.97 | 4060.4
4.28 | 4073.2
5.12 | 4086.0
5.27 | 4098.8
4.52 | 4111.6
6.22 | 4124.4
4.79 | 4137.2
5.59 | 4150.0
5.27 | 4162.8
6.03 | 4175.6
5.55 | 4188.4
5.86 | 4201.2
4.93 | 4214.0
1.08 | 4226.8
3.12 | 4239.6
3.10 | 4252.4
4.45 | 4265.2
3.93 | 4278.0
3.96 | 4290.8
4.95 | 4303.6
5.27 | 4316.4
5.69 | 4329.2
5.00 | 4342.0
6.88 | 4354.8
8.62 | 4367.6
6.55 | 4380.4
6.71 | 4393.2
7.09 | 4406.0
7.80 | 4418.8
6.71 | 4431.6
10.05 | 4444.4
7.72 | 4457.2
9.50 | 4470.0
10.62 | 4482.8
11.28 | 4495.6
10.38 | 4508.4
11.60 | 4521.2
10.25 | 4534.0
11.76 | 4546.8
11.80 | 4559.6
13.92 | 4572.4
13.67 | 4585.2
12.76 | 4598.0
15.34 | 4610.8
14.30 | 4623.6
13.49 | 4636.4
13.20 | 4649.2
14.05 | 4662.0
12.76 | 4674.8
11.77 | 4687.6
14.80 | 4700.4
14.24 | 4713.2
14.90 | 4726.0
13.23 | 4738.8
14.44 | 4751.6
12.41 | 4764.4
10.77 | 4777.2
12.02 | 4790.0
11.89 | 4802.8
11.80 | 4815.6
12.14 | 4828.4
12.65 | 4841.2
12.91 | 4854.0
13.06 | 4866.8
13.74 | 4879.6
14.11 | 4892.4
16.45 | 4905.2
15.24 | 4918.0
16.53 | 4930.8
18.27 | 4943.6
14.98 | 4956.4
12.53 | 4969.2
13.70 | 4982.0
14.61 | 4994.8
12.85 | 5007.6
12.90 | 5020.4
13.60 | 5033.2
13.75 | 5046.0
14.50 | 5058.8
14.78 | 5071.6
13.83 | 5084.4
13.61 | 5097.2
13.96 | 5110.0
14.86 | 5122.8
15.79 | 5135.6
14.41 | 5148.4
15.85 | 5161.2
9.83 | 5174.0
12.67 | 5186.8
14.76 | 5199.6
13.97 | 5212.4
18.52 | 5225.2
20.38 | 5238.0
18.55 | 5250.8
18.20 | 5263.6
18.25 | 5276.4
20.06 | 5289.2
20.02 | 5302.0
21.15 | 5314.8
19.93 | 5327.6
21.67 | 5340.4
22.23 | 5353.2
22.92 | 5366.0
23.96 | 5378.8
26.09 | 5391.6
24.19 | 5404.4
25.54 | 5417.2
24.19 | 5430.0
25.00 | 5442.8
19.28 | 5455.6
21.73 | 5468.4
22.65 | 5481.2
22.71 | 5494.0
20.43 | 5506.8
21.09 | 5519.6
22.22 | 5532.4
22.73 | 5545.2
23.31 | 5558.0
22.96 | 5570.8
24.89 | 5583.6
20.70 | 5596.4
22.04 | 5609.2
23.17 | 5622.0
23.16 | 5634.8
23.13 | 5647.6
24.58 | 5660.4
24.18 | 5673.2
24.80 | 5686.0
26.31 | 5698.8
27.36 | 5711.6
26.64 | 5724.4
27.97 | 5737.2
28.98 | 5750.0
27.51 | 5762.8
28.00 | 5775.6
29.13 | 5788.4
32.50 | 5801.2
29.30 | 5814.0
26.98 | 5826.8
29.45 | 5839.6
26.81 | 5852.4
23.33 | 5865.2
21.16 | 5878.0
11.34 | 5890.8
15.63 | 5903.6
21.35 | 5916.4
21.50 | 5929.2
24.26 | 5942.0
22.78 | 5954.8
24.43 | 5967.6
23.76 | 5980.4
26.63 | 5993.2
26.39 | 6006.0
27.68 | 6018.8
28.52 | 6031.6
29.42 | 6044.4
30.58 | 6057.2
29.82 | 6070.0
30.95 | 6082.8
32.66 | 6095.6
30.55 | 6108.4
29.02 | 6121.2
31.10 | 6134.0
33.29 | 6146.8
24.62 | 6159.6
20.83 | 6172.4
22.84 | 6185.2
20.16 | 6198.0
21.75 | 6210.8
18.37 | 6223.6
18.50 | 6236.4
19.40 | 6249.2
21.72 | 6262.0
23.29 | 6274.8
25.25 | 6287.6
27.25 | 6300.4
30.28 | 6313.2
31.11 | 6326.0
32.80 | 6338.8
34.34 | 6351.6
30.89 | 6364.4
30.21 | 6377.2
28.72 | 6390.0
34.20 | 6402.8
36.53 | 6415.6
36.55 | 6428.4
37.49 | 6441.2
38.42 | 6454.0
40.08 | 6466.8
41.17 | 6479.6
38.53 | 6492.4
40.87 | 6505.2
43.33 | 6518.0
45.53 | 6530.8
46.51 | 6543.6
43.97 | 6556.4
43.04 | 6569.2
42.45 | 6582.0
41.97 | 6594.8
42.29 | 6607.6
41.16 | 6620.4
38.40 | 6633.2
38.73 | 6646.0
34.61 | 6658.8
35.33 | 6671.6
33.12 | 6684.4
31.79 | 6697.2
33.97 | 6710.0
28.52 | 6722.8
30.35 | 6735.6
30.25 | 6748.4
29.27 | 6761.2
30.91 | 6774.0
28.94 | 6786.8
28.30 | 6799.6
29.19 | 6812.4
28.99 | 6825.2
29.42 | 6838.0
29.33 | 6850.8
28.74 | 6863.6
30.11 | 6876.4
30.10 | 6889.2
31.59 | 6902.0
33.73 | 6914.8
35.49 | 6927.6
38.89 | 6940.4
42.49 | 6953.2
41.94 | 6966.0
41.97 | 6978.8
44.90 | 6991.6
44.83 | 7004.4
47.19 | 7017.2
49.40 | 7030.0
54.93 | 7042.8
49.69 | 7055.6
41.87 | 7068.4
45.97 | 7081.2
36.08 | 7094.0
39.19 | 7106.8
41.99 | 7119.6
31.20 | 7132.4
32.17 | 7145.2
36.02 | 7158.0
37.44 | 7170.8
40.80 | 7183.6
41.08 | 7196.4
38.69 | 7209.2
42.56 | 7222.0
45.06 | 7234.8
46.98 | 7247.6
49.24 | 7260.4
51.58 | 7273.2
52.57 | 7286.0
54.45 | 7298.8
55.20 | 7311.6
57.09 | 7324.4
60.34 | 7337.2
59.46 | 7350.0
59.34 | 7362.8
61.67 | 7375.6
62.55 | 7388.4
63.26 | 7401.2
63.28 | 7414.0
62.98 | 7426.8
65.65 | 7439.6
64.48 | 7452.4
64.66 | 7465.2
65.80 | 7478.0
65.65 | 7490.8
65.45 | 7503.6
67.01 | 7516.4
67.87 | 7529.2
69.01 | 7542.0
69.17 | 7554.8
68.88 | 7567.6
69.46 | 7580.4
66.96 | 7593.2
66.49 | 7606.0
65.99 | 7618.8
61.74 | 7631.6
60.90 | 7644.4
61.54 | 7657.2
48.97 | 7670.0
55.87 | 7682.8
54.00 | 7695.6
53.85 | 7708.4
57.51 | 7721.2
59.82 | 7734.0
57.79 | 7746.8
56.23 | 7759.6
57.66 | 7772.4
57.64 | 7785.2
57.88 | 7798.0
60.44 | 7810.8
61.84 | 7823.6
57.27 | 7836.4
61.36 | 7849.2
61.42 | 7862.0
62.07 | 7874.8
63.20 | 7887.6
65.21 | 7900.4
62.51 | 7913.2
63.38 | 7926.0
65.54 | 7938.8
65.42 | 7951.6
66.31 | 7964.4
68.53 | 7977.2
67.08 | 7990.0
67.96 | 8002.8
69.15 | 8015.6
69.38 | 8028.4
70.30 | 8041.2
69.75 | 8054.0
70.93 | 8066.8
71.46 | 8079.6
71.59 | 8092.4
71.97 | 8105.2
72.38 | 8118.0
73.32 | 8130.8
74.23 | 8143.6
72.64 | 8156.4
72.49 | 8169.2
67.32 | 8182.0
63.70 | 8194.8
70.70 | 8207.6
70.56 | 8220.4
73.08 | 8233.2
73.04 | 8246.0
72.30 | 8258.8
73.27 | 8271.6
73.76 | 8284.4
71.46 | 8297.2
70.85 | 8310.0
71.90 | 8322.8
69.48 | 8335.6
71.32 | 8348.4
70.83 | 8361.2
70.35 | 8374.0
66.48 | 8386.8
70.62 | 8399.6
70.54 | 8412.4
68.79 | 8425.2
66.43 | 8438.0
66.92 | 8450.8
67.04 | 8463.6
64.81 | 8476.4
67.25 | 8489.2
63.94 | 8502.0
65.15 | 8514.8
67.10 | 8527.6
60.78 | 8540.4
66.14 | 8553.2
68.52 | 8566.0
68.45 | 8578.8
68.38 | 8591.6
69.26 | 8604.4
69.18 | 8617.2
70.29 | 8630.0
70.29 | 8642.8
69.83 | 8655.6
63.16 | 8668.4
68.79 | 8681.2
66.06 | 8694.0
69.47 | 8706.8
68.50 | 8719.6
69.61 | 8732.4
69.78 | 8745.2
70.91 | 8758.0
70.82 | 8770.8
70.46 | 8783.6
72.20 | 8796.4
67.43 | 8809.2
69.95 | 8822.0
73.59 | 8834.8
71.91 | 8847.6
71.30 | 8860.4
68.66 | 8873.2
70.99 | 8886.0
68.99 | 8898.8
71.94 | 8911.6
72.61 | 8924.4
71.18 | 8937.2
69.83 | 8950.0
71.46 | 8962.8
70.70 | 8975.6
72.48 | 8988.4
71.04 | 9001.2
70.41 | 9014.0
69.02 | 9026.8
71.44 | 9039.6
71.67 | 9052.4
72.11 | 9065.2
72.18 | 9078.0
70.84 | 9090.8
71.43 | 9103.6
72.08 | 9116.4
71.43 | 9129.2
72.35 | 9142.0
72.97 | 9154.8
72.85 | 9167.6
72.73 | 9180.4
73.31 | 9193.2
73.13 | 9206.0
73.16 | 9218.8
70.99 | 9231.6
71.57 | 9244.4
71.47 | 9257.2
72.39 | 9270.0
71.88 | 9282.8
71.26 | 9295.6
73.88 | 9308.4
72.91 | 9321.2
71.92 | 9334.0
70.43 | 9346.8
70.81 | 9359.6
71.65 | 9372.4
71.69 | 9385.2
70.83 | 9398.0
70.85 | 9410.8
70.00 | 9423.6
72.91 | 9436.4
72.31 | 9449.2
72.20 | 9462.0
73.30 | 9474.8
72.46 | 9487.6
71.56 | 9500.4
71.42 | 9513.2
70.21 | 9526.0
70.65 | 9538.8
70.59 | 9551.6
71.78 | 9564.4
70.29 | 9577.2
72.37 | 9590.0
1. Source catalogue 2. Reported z 0.00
